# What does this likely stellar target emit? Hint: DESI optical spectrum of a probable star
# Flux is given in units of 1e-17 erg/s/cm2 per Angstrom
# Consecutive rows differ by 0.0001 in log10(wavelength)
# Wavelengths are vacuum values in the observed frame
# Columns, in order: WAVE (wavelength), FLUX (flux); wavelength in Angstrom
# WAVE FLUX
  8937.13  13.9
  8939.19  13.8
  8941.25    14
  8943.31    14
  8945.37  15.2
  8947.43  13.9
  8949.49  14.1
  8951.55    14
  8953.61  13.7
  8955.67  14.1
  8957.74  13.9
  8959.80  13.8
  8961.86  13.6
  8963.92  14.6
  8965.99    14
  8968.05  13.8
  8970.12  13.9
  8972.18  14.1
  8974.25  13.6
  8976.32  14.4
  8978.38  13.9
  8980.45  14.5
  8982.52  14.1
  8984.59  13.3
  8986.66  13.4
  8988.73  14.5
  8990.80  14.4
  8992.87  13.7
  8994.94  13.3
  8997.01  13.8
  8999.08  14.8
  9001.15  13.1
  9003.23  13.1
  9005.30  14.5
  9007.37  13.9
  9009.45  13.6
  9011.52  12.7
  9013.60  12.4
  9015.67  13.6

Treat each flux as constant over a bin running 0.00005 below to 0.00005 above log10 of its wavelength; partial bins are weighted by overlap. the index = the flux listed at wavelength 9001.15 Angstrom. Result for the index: 13.1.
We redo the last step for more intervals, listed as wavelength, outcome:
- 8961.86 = 13.6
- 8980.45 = 14.5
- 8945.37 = 15.2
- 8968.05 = 13.8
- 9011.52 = 12.7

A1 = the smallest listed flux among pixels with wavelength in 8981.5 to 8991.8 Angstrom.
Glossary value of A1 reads 13.3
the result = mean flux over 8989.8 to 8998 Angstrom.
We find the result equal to 13.8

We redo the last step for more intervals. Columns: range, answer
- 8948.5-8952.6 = 14.1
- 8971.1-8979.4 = 14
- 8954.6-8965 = 14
